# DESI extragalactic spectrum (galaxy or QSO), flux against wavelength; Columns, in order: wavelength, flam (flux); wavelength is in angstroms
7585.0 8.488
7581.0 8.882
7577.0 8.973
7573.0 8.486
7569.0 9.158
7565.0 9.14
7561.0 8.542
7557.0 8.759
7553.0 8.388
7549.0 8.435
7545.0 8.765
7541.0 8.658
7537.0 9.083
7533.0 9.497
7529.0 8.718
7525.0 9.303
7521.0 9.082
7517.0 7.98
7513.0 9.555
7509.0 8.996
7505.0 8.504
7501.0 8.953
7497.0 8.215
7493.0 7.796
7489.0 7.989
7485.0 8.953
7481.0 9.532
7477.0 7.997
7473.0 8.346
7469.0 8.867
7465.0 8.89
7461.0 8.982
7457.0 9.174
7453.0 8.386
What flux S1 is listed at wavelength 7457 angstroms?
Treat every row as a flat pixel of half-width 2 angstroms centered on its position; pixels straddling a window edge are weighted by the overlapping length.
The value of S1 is 9.174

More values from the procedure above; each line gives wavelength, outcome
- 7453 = 8.386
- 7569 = 9.158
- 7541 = 8.658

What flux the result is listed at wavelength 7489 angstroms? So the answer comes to 7.989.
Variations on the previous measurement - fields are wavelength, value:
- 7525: 9.303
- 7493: 7.796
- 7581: 8.882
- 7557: 8.759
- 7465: 8.89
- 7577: 8.973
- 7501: 8.953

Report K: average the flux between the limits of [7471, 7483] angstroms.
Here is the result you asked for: 8.62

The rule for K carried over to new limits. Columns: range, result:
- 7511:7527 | 8.98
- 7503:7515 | 9.02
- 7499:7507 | 8.73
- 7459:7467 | 8.94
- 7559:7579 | 8.86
